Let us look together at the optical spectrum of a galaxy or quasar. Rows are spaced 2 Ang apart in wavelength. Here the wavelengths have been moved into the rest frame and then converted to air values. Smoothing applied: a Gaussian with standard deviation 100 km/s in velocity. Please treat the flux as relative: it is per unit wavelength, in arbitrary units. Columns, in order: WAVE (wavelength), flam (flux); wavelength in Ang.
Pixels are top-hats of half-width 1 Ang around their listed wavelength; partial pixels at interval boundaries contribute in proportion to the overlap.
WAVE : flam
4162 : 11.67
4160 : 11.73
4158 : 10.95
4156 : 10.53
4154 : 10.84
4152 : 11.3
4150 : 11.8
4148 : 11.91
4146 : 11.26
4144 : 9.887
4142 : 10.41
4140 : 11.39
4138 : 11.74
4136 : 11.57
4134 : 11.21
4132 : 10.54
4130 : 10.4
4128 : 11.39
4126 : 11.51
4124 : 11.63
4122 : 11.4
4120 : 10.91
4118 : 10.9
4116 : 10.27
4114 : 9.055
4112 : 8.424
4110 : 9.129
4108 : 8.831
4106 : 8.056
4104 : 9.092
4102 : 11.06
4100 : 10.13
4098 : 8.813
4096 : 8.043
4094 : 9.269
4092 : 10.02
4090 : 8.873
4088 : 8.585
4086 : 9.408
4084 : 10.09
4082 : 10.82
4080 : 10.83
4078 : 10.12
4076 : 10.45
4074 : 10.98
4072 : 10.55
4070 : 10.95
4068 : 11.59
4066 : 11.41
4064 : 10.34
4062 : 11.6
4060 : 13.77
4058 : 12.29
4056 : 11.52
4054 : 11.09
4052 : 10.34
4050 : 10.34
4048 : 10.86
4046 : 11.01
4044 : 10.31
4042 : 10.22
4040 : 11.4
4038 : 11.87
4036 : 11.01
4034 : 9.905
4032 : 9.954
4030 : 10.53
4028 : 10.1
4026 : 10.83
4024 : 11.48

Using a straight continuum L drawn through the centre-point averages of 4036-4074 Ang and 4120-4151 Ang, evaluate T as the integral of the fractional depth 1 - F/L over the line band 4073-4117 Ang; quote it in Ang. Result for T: 6.4 Ang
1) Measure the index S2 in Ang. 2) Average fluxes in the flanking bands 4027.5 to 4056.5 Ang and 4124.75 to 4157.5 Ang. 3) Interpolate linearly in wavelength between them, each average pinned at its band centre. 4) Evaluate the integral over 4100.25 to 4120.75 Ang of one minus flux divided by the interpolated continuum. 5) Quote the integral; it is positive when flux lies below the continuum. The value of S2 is 2.6 Ang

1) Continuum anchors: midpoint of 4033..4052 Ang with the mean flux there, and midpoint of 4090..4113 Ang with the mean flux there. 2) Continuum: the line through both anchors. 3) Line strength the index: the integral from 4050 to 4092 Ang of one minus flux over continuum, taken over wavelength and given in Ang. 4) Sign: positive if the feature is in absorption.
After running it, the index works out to -3.20 Ang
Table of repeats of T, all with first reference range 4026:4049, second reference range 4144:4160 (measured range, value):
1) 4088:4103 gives 2.1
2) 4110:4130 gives 0.9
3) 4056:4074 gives -1.2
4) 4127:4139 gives -0.1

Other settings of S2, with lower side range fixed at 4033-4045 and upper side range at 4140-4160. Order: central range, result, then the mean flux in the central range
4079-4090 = 1.1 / 9.85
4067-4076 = -0.1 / 11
